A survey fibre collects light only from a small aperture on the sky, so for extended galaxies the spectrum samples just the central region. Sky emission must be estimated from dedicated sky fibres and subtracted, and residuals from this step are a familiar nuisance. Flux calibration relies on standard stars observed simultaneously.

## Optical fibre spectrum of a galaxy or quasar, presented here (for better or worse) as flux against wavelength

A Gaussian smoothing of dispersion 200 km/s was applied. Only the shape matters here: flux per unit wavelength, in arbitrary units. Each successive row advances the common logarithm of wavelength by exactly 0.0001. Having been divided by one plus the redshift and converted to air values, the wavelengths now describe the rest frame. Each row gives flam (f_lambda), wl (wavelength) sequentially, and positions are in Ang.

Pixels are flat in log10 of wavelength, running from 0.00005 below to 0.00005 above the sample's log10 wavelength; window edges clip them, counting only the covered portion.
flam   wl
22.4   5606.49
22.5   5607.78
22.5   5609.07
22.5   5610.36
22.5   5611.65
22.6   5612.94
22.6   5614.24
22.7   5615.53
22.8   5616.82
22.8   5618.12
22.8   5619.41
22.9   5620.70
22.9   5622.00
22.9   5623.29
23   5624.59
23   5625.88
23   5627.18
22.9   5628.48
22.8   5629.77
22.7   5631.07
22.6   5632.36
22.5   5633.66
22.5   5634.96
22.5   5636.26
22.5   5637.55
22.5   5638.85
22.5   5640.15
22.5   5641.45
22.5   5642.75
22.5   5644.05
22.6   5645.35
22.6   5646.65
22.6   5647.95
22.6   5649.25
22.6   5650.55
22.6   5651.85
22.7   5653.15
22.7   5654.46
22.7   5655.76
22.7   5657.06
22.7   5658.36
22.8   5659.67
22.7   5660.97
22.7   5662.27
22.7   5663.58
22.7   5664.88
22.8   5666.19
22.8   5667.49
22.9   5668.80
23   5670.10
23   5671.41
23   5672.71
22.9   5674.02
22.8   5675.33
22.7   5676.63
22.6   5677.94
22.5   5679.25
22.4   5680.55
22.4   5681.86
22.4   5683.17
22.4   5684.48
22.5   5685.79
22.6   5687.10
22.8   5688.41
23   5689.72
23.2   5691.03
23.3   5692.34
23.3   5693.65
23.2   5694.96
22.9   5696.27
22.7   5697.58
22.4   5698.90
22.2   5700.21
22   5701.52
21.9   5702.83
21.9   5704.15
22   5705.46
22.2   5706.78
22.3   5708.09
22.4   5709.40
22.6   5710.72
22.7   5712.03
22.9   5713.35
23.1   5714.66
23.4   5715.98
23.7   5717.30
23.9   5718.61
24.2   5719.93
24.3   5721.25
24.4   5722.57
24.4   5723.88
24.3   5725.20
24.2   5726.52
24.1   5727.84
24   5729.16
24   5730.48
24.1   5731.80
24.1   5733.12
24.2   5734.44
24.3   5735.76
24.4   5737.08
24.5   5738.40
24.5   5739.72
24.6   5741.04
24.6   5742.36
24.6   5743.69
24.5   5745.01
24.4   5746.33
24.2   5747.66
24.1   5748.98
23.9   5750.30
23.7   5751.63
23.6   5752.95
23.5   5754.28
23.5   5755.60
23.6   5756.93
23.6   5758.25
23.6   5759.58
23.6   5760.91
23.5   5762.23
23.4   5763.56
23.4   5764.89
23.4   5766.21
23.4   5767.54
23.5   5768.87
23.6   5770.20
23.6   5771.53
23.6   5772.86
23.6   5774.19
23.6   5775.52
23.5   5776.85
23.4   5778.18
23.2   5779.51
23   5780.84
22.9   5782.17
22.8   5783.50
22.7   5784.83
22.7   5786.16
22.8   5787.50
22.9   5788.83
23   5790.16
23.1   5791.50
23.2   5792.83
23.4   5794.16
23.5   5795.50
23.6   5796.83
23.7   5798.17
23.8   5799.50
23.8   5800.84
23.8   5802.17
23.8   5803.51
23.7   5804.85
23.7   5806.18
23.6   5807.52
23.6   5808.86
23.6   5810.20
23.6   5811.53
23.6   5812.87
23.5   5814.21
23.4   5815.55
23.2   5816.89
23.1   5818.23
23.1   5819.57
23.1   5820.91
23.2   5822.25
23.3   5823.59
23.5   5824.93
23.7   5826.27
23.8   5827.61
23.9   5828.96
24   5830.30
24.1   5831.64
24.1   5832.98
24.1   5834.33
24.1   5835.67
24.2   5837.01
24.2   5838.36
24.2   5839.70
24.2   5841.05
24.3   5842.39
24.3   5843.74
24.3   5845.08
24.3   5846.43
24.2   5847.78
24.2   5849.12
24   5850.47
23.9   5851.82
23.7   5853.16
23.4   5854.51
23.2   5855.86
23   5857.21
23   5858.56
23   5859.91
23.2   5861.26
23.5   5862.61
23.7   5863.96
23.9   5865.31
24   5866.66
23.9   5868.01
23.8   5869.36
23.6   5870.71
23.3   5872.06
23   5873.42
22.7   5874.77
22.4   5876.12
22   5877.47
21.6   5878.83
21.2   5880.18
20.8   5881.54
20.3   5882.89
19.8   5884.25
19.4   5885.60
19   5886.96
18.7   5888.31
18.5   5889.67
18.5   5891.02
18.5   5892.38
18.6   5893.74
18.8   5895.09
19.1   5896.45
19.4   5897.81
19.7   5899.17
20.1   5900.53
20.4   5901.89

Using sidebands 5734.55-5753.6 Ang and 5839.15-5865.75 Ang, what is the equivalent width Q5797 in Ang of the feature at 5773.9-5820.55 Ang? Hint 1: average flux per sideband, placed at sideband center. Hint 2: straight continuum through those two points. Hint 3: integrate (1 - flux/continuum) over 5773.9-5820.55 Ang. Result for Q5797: 1.3 Ang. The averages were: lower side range 24.3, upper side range 23.8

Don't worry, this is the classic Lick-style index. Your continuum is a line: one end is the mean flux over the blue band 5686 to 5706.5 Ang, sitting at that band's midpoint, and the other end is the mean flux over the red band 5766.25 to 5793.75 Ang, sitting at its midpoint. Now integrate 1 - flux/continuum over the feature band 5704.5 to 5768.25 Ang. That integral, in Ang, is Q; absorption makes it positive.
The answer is -2.3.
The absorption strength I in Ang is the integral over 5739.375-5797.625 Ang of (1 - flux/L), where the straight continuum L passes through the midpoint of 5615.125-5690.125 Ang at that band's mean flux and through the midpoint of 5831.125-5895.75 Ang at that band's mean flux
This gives -2.4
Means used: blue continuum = 22.7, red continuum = 22.5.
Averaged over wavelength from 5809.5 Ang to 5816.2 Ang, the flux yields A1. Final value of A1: 23.5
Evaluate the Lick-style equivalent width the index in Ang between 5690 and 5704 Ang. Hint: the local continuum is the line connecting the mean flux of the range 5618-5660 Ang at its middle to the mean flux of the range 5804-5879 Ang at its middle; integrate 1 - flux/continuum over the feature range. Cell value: 0.2 Ang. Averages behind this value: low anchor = 22.7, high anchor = 23.6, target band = 22.7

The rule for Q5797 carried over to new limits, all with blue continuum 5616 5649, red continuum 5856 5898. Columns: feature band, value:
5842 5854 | -1.4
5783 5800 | -1.0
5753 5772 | -1.3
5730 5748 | -1.8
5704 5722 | -0.6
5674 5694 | -0.3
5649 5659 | 0.0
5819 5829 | -0.8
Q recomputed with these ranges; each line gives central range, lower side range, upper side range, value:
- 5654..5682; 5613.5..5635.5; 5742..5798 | 0.3 Ang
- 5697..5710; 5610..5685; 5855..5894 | 0.2 Ang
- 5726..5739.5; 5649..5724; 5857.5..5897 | -1.0 Ang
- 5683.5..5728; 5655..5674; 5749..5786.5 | 0.1 Ang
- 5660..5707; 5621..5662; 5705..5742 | 1.1 Ang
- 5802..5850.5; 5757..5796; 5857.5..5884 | -1.7 Ang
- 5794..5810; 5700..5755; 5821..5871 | 0.1 Ang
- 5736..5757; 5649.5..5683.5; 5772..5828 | -1.0 Ang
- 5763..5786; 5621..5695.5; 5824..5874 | 0.1 Ang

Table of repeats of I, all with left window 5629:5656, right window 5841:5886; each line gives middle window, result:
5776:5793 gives -0.1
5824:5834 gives -0.4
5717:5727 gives -0.6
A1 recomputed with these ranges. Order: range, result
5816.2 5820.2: 23.1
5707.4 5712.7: 22.5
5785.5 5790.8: 22.8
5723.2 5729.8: 24.2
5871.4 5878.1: 22.7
